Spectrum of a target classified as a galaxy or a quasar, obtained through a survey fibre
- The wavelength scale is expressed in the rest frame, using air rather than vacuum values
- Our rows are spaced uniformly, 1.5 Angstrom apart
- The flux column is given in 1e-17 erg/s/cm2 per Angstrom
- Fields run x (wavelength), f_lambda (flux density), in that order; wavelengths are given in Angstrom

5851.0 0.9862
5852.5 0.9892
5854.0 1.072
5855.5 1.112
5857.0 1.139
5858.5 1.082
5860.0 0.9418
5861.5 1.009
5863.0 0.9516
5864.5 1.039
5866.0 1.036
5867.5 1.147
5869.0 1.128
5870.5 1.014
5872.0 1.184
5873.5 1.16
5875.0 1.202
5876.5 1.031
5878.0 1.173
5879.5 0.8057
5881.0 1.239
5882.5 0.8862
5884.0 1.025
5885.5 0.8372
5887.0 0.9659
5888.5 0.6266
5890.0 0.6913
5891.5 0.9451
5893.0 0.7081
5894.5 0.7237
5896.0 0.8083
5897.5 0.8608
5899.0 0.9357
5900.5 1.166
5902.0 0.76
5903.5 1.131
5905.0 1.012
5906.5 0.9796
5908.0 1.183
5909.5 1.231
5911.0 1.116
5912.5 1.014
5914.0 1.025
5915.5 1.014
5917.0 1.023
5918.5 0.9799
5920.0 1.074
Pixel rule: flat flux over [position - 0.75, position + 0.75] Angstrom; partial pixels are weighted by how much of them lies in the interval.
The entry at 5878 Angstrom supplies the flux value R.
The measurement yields 1.173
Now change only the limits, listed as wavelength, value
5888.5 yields 0.6266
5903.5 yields 1.131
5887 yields 0.9659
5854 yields 1.072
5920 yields 1.074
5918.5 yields 0.9799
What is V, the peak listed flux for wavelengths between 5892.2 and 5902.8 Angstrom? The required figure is 1.166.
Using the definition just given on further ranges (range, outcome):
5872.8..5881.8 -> 1.239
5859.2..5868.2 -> 1.147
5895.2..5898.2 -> 0.8608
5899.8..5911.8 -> 1.231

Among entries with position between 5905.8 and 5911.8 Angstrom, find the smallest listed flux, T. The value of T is 0.9796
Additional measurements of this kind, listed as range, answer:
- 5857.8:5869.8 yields 0.9418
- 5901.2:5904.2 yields 0.76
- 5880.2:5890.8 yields 0.6266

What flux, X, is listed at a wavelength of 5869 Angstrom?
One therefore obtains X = 1.128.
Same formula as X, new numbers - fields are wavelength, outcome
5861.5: 1.009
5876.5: 1.031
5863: 0.9516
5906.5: 0.9796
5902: 0.76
